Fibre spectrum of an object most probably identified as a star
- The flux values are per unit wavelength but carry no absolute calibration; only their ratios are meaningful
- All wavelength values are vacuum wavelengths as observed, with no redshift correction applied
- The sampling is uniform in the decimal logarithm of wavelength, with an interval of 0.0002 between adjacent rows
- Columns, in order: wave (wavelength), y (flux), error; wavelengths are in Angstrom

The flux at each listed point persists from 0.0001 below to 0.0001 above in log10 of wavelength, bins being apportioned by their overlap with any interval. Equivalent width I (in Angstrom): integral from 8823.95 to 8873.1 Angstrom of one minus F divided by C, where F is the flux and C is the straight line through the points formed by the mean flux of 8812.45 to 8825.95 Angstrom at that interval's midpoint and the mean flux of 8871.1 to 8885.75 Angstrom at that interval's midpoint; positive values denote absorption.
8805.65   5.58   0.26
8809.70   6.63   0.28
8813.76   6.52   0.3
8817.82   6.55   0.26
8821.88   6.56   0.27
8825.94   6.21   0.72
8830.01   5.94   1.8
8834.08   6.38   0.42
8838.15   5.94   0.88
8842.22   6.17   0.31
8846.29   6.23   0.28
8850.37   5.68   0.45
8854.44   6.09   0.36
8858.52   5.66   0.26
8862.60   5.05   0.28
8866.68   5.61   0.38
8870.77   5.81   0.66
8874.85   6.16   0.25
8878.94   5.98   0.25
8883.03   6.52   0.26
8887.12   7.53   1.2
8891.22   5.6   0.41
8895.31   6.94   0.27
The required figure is 3.6 Angstrom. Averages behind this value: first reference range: 6.5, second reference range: 6.23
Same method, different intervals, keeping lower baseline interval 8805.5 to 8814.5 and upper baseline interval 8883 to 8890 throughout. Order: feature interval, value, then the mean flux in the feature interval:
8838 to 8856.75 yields 1.79 Angstrom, 6.03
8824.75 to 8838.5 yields 0.83 Angstrom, 6.13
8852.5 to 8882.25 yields 4.52 Angstrom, 5.8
